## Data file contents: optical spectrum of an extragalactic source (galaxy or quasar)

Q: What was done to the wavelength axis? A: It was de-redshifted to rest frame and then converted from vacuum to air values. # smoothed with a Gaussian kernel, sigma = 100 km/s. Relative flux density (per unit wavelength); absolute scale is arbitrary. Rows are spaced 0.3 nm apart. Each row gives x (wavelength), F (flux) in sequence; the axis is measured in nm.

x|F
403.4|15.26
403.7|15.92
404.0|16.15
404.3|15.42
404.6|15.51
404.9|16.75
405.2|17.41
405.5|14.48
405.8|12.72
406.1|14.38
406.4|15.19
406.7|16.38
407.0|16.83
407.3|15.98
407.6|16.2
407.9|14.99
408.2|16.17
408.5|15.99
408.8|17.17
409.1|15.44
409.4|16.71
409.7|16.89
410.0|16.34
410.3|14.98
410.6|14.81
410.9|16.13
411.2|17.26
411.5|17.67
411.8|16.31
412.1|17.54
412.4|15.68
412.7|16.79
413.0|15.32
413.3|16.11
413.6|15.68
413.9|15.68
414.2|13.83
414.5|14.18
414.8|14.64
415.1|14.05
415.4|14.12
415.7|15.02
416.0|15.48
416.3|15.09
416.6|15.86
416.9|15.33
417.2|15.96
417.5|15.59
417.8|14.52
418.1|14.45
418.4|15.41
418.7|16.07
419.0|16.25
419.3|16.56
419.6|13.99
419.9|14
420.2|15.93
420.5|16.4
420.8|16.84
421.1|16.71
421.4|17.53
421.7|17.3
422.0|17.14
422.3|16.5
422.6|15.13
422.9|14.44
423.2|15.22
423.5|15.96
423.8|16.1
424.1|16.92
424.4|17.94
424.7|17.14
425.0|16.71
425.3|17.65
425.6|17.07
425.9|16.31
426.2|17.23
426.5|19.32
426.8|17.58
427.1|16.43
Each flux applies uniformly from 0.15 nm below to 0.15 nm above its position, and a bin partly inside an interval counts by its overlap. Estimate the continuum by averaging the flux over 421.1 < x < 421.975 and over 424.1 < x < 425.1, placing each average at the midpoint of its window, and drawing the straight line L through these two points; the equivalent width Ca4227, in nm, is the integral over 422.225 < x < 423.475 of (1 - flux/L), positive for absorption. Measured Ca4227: 0.14 nm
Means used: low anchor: 17.3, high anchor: 17.2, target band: 15.3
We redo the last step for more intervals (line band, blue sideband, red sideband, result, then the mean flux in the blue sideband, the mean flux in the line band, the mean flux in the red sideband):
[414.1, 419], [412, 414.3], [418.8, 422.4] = 0.307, 15.8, 15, 16.3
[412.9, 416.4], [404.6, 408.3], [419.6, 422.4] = 0.240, 15.6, 14.9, 16.3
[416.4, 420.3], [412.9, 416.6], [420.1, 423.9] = 0.058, 15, 15.4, 16.3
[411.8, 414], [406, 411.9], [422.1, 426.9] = 0.016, 16.1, 16.1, 16.7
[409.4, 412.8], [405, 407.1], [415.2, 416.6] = -0.279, 15.3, 16.4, 15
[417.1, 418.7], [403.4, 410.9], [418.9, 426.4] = 0.094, 15.8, 15.2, 16.4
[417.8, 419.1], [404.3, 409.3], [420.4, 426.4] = 0.077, 15.7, 15.4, 16.6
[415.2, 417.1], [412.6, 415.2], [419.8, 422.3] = 0.053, 15.1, 15.1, 16.5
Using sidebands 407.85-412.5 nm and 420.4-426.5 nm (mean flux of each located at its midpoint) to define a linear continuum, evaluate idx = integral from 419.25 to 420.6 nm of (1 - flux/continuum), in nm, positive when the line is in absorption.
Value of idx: 0.11 nm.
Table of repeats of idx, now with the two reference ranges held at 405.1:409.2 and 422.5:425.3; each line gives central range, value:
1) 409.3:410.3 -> -0.041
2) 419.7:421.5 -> 0.001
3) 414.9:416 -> 0.097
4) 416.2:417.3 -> 0.030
